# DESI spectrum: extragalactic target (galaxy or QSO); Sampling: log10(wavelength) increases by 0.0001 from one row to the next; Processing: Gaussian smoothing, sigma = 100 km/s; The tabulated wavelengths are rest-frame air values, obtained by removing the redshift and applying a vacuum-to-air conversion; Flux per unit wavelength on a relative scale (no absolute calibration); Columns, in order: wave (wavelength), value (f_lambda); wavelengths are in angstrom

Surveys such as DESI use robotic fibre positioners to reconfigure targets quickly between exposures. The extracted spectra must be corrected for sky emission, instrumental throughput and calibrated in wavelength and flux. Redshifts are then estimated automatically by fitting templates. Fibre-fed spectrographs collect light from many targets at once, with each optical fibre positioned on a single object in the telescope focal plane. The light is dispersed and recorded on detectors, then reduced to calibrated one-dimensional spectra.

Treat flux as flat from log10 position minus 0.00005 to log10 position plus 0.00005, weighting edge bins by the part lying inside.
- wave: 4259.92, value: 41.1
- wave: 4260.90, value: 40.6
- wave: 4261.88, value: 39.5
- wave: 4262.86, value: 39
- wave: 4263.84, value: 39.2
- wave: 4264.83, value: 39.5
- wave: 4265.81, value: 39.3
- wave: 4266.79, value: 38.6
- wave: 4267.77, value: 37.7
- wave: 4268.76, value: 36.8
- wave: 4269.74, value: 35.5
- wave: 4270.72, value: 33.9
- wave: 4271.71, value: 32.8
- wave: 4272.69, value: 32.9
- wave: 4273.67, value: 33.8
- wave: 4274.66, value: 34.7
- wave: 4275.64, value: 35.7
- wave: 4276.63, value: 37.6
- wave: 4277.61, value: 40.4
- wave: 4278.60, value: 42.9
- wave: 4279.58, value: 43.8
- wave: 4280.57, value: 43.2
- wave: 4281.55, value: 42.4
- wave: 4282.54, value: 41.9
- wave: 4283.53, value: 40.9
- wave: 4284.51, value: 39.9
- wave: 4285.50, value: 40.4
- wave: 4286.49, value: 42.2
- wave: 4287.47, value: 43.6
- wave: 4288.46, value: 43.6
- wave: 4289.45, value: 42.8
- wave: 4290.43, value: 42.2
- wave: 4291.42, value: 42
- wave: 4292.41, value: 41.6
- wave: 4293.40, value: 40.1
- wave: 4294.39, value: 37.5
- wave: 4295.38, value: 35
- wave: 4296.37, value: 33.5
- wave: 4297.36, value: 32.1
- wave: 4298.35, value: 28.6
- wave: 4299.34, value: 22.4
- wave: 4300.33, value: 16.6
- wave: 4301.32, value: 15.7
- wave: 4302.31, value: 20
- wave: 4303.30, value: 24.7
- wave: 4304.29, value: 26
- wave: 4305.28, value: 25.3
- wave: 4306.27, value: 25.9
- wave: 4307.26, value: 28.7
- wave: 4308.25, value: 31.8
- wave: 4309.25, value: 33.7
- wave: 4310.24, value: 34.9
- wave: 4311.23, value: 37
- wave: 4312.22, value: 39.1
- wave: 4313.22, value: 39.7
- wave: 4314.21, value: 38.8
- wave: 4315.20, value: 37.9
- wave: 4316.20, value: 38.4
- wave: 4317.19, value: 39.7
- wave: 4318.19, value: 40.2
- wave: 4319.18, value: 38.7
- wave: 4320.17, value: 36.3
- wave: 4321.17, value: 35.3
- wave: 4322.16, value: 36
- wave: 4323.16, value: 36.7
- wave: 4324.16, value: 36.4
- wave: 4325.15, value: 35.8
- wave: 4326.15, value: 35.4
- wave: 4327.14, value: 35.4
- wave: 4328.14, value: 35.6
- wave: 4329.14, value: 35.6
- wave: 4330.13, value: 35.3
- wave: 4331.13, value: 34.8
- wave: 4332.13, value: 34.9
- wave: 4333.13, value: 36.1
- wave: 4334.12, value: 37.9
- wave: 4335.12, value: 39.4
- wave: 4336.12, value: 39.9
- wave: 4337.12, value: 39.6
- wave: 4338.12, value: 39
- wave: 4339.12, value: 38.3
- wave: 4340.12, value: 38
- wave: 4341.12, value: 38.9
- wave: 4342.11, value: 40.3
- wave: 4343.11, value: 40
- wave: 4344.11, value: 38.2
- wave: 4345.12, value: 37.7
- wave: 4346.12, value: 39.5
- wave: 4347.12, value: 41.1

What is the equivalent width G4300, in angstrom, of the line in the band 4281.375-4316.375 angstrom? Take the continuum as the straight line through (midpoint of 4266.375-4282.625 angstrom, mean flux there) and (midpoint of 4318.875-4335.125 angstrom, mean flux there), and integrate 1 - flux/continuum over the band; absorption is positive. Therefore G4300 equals 2.38 angstrom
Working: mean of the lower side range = 37.8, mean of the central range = 34.5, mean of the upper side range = 36.1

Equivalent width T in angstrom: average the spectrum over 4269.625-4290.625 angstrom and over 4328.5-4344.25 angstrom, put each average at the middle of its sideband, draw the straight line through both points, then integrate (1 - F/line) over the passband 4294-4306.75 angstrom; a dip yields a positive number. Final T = 4.1 angstrom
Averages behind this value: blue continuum 39.5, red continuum 37.9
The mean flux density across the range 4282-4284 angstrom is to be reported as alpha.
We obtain 41.3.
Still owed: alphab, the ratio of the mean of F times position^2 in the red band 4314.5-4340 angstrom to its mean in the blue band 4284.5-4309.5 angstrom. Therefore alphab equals 1.2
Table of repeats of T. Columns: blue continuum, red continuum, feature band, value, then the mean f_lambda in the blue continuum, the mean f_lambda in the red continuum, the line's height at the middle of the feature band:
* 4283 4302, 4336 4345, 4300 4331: 3.42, 35.7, 39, 37.3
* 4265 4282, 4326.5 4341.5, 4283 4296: -1.10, 37.8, 37.2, 37.6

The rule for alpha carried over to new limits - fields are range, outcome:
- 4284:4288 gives 41.6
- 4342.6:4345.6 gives 38.5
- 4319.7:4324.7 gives 36.1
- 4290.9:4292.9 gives 41.7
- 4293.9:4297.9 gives 34.4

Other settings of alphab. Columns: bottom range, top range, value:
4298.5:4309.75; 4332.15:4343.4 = 1.59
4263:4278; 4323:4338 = 1.03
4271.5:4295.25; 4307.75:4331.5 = 0.93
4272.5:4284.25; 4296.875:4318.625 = 0.79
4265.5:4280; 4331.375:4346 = 1.07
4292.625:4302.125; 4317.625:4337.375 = 1.28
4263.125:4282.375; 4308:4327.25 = 0.99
